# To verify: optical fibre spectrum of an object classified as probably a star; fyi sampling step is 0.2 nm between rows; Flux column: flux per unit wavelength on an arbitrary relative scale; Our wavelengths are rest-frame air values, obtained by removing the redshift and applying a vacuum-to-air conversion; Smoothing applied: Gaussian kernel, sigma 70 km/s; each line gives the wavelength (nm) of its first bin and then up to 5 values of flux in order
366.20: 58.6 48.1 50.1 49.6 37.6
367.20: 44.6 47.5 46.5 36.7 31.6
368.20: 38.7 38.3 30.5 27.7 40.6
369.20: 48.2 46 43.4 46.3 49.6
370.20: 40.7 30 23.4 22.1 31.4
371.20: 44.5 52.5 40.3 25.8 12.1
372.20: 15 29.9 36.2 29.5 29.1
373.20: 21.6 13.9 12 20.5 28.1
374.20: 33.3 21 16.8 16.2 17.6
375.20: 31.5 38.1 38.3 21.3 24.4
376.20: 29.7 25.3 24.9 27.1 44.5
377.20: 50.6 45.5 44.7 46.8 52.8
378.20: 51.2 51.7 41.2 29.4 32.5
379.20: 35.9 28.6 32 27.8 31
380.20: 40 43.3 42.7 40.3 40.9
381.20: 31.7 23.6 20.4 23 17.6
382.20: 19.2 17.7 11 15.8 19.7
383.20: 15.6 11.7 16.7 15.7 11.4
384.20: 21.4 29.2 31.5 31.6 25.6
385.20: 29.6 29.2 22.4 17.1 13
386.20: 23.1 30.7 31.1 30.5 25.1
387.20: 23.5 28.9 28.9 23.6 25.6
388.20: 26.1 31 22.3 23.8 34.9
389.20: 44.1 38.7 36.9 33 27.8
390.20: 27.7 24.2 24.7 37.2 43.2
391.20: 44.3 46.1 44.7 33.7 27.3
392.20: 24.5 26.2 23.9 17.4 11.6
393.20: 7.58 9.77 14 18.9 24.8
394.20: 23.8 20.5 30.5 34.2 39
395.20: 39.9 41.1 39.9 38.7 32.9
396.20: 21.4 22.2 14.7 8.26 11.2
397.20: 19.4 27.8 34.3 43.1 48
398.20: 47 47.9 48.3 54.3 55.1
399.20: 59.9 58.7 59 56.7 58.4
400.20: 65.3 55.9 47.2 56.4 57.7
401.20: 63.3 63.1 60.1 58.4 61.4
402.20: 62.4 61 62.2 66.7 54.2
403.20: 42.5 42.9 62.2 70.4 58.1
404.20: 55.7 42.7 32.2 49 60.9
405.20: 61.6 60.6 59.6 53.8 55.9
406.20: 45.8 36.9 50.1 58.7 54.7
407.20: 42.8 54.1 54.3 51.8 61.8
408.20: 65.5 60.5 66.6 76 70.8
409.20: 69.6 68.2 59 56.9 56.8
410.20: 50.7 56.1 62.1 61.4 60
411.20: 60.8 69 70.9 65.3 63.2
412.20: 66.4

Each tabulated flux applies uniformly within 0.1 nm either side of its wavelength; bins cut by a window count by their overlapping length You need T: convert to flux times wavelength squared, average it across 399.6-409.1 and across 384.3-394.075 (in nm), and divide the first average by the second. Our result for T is 2.23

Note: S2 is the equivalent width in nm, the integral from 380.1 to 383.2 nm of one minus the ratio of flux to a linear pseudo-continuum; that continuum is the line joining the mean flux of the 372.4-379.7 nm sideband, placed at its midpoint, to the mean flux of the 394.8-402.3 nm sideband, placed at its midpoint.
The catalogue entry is 0.723 nm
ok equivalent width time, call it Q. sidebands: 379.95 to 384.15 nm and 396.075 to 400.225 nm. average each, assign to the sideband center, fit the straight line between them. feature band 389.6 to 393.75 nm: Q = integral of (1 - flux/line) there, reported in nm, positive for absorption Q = 0.742 nm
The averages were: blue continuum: 24.1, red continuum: 40.5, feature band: 27.6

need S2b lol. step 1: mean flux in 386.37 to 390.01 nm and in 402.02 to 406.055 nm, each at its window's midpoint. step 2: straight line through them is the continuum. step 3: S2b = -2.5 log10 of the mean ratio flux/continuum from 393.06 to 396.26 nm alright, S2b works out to 0.44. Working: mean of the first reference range 29.8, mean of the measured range 27.2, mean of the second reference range 55.8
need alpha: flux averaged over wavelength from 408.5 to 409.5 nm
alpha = 70.2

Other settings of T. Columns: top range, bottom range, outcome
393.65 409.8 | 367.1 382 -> 1.69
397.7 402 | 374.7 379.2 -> 1.75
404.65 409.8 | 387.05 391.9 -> 1.96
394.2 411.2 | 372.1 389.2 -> 2.03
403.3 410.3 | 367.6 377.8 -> 2.10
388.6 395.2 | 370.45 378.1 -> 1.05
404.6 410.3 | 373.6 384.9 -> 2.25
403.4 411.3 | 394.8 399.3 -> 1.67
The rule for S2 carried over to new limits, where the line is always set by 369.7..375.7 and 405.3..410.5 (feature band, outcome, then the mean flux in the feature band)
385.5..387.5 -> 0.78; 24.5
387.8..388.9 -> 0.42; 25.6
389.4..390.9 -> 0.43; 30.8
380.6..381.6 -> 0.06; 33.6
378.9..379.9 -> 0.09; 31.4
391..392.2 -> 0.16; 38.3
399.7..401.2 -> -0.17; 57.2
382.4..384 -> 0.96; 15.1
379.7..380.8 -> -0.07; 37.3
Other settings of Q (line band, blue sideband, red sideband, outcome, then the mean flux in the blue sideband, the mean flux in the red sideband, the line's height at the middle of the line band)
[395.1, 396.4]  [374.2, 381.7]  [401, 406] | 0.40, 34.1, 56.9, 50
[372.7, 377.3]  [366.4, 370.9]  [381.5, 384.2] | 0.34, 39.7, 16.8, 29.5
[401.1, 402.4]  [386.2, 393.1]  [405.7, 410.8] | -0.36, 30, 57.7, 48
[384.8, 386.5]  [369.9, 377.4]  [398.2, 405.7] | 0.68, 29.1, 56.4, 40.7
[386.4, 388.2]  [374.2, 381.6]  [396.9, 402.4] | 0.62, 34.3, 51.3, 41.6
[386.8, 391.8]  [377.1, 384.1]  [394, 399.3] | 0.15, 30.8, 34.6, 32.9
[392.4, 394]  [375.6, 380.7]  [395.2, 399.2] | 0.88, 37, 35.3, 35.6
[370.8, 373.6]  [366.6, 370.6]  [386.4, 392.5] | 0.76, 40.5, 31.3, 38.9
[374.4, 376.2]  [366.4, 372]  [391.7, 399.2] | 0.55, 39.1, 29.7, 36.9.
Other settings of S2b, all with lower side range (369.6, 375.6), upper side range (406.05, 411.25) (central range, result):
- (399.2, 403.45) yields -0.12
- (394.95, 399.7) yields 0.28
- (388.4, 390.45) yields 0.33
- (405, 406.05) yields -0.06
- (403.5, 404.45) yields -0.08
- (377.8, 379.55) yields -0.20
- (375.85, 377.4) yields -0.02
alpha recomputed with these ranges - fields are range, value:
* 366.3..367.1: 46.4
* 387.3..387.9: 27.1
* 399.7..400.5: 59.1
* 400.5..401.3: 56.1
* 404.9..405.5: 61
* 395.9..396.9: 19.9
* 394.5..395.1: 34.6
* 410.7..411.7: 64.4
